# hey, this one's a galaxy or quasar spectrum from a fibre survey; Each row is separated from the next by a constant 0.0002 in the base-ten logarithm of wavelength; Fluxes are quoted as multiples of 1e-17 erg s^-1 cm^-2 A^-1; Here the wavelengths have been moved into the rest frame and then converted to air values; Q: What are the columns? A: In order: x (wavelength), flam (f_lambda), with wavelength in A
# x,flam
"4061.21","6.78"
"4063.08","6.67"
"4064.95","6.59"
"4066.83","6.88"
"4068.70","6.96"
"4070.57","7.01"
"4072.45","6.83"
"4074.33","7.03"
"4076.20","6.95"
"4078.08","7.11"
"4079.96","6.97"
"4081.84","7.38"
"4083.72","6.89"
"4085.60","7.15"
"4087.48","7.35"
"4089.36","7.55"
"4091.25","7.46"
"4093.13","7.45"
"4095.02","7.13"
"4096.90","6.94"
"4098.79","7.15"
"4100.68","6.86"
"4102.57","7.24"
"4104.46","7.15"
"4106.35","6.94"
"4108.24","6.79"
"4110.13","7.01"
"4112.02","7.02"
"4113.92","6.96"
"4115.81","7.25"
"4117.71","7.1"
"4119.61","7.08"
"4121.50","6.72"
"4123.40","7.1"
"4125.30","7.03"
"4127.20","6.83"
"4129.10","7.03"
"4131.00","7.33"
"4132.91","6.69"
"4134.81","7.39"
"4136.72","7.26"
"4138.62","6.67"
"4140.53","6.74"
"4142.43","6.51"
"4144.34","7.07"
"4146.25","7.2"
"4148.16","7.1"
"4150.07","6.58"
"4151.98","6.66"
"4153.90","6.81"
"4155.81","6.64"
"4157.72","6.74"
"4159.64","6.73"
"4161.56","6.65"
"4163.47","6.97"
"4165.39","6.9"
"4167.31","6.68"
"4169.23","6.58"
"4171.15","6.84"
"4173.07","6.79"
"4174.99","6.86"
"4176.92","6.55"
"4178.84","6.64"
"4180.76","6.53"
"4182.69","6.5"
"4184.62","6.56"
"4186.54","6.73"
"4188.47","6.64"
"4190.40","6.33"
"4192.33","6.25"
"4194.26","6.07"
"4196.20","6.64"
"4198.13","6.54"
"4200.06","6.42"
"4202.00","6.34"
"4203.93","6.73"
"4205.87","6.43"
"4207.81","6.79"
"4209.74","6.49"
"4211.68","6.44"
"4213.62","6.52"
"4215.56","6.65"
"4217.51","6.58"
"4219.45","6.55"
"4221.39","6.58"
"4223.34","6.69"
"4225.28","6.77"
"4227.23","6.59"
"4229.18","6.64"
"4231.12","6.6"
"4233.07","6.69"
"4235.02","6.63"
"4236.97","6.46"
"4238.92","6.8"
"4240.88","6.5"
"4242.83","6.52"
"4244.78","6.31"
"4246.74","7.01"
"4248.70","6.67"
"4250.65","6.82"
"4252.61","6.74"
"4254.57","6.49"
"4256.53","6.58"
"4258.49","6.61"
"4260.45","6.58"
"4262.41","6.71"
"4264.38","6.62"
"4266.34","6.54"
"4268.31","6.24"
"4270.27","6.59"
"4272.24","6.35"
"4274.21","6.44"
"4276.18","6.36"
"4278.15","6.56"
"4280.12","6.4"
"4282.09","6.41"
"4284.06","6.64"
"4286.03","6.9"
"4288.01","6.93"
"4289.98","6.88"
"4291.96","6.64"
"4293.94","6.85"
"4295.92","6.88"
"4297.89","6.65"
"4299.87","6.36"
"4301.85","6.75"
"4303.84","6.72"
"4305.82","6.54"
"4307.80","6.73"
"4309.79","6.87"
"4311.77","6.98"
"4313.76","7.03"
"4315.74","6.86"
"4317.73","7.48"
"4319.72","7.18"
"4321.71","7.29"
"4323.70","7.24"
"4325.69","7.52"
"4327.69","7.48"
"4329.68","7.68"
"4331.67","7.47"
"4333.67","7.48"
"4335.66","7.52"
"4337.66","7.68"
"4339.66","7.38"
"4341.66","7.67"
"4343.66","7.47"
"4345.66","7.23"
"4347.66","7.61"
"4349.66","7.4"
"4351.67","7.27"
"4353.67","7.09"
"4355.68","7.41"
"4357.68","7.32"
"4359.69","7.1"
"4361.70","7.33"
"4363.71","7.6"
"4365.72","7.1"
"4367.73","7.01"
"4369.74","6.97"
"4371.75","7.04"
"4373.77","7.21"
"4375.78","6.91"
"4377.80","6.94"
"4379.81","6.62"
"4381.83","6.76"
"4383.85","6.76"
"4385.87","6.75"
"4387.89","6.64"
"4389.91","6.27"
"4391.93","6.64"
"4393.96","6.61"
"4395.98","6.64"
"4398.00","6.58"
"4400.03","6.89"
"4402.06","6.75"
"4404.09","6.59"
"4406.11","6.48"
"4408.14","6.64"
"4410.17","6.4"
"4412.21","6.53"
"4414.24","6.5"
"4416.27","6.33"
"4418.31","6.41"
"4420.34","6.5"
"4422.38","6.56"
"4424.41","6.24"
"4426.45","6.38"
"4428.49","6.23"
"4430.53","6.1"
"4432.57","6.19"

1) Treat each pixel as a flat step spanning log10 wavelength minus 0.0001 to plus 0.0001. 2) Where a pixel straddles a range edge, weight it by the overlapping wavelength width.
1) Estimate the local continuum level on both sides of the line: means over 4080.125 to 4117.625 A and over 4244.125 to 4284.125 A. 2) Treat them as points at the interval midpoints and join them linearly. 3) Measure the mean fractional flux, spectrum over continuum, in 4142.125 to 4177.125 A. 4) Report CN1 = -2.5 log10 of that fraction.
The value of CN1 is 0.021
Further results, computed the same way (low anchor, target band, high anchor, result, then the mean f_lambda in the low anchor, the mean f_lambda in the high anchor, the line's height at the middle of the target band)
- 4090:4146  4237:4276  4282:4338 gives 0.072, 7.04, 7.03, 7.03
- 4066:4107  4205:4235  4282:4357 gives 0.081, 7.11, 7.12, 7.12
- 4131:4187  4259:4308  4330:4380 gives 0.079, 6.79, 7.29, 7.11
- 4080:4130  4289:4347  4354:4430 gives -0.045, 7.1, 6.74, 6.84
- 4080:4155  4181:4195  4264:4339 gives 0.086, 7.04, 6.89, 6.98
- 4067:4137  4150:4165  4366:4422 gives 0.042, 7.08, 6.68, 7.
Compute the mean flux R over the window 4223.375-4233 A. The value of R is 6.66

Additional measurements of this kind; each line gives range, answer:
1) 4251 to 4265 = 6.63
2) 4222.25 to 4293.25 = 6.61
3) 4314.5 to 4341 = 7.41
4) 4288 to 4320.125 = 6.83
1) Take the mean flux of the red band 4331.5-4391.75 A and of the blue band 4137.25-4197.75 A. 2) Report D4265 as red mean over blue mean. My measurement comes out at 1.1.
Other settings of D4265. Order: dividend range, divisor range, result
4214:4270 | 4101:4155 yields 0.95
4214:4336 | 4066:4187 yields 0.98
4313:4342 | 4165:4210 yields 1.12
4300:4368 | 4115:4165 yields 1.05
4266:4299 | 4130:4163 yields 0.96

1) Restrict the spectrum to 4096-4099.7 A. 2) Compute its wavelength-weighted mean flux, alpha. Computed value 7.04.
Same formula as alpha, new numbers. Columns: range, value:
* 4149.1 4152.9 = 6.63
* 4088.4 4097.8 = 7.31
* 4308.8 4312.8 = 6.93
